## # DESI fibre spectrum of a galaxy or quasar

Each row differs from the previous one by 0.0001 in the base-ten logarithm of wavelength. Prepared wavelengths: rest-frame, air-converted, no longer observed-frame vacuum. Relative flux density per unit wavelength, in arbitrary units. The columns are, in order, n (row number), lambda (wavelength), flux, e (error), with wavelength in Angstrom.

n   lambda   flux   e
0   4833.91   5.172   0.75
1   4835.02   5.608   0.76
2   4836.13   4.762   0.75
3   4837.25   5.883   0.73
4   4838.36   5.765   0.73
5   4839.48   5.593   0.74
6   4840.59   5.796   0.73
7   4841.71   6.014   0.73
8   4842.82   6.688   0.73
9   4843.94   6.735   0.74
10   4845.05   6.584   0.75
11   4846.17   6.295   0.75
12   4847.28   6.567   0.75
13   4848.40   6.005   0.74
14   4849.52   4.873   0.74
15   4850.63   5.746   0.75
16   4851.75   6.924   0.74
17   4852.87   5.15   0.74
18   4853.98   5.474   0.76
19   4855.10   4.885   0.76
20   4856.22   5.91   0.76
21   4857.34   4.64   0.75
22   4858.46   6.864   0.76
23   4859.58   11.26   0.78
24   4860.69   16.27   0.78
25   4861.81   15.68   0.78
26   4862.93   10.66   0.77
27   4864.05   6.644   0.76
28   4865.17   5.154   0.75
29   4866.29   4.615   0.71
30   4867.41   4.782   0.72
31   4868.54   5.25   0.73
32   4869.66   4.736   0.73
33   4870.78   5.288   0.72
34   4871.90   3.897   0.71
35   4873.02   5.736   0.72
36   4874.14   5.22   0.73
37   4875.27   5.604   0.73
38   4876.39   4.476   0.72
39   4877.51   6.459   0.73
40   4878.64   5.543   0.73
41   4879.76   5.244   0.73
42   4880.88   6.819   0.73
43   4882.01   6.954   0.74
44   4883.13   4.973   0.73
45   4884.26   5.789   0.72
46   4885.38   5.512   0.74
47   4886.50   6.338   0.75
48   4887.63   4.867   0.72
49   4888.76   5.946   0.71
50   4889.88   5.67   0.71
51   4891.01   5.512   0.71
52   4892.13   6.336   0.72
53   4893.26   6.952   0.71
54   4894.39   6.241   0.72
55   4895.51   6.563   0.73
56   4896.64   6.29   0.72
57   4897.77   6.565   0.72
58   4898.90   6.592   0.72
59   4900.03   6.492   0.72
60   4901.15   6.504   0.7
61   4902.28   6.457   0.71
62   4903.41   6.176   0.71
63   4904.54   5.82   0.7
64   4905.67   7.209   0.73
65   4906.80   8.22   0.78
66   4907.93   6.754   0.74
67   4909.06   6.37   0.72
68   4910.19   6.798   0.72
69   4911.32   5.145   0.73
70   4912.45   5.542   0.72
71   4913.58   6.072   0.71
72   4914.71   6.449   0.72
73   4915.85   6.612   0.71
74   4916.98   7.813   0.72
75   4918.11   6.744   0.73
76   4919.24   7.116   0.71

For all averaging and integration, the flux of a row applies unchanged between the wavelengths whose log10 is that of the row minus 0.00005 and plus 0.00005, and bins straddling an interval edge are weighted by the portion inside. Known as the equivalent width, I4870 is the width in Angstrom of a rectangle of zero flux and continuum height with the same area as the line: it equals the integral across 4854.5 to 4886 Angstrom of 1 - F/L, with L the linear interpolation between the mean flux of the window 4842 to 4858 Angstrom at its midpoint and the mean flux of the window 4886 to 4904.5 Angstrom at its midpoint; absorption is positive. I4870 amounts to -3.0 Angstrom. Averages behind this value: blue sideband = 5.9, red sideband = 6.21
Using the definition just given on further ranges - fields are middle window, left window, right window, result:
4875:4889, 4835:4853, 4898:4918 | 1.28 Angstrom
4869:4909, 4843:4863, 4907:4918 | 4.99 Angstrom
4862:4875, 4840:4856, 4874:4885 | -0.22 Angstrom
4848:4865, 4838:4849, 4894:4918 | -4.02 Angstrom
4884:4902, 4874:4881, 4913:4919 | -0.28 Angstrom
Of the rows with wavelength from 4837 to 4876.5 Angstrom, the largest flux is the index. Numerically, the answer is 16.27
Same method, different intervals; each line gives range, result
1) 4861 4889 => 15.68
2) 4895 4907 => 8.22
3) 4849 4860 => 11.26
